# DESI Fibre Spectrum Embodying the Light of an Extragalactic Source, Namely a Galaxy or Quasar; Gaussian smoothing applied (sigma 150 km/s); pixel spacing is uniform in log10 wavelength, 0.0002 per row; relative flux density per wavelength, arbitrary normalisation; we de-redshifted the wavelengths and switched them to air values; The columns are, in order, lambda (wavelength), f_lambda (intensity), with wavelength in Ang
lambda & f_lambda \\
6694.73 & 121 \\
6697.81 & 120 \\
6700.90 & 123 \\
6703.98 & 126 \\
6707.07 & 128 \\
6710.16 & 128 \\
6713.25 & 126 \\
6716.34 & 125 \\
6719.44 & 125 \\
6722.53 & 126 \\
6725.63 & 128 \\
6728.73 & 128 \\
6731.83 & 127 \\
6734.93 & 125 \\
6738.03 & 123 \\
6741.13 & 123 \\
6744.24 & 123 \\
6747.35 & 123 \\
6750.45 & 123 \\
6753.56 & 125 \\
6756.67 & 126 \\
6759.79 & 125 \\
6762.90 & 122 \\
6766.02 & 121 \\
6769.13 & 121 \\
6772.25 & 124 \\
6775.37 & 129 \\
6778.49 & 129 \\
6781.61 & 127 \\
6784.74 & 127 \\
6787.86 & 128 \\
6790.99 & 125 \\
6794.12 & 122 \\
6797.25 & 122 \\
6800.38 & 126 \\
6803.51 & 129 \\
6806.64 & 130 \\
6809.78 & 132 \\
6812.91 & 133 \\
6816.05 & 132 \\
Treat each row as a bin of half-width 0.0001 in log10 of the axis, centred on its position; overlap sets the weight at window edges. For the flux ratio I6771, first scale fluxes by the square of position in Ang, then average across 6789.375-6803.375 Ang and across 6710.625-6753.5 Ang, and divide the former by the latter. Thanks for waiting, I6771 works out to 1.01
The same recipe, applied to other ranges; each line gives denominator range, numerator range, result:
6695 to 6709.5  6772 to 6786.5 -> 1.05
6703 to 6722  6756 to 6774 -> 0.99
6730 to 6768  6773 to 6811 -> 1.04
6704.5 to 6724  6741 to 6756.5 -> 0.99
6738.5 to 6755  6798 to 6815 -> 1.07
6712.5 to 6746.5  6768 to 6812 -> 1.03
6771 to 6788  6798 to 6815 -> 1.03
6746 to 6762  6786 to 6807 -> 1.02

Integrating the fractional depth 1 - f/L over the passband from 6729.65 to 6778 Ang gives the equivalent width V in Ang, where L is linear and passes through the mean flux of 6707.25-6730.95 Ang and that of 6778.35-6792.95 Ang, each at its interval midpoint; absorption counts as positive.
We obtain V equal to 1.0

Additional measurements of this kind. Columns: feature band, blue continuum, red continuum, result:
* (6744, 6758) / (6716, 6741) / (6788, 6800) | 0.12 Ang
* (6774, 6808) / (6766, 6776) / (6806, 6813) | 0.30 Ang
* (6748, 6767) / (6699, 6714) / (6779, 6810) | 0.40 Ang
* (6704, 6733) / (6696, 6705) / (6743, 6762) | -0.81 Ang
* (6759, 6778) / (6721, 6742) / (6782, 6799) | 0.20 Ang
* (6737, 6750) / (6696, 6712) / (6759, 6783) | 0.19 Ang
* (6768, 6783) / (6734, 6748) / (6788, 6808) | -0.16 Ang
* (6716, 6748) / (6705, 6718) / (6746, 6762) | 0.10 Ang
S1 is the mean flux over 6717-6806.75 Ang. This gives 125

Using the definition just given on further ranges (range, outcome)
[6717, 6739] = 126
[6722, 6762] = 125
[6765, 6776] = 123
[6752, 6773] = 123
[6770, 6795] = 126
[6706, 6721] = 126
